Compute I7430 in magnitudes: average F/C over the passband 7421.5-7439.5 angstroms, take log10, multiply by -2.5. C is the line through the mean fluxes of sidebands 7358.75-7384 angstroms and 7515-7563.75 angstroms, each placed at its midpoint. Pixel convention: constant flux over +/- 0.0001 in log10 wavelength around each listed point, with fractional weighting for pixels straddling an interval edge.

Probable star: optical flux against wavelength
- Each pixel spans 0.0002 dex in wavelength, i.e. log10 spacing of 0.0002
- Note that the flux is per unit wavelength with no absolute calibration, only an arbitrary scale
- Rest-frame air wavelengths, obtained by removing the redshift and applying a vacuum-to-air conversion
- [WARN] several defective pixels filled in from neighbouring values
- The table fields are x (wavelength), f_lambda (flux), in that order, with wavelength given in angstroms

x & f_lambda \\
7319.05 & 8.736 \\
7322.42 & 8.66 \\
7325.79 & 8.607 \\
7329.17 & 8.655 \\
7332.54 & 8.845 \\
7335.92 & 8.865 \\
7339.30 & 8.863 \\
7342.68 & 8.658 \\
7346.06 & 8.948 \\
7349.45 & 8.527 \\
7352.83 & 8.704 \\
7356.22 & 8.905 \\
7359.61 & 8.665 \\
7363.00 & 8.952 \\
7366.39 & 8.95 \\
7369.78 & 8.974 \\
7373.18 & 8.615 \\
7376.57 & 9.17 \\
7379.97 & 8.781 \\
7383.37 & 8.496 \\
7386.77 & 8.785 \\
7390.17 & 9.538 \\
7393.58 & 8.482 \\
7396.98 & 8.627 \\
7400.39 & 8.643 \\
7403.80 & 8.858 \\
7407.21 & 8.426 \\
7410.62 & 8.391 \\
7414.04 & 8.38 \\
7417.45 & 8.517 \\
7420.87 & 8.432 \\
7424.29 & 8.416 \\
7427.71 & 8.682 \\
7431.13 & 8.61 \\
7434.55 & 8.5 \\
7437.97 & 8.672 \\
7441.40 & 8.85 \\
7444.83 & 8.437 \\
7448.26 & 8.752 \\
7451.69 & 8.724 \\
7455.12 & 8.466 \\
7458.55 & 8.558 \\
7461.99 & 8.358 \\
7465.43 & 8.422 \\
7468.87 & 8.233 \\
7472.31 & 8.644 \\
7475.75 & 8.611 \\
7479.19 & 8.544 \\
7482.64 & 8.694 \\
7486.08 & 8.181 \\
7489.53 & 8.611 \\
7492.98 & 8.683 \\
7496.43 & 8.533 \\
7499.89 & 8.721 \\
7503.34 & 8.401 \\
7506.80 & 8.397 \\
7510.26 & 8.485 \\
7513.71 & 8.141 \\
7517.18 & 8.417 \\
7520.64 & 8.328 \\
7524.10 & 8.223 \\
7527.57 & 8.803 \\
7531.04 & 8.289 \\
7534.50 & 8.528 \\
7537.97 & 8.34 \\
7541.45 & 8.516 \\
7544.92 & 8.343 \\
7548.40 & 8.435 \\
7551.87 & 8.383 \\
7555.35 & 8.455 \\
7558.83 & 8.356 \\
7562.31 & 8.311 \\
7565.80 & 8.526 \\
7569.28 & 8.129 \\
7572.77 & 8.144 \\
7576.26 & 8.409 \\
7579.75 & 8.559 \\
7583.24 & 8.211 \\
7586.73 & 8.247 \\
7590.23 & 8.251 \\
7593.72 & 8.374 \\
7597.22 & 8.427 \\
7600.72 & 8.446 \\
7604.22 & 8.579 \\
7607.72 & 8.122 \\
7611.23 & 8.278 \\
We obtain 0.02 mag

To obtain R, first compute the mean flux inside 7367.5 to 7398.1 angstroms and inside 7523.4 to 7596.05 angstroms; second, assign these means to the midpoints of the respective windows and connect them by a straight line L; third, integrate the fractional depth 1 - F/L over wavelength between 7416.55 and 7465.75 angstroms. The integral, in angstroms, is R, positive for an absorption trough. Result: 0.7 angstroms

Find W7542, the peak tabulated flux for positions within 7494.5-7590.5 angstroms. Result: 8.803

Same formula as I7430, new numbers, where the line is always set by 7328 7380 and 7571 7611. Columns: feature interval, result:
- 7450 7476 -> 0.013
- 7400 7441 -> 0.017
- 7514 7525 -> 0.023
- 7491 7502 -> -0.013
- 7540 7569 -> 0.001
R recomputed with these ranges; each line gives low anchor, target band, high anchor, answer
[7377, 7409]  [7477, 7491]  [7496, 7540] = 0.0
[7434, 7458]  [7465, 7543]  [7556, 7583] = 0.3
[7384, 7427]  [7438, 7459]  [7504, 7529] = -0.3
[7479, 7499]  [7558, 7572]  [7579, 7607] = 0.2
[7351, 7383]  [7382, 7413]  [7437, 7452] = 0.3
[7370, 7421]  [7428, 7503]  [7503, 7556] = -0.2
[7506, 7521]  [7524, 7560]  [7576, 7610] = -0.3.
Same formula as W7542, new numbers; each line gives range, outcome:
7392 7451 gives 8.858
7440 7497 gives 8.85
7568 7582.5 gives 8.559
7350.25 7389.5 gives 9.17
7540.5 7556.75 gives 8.516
